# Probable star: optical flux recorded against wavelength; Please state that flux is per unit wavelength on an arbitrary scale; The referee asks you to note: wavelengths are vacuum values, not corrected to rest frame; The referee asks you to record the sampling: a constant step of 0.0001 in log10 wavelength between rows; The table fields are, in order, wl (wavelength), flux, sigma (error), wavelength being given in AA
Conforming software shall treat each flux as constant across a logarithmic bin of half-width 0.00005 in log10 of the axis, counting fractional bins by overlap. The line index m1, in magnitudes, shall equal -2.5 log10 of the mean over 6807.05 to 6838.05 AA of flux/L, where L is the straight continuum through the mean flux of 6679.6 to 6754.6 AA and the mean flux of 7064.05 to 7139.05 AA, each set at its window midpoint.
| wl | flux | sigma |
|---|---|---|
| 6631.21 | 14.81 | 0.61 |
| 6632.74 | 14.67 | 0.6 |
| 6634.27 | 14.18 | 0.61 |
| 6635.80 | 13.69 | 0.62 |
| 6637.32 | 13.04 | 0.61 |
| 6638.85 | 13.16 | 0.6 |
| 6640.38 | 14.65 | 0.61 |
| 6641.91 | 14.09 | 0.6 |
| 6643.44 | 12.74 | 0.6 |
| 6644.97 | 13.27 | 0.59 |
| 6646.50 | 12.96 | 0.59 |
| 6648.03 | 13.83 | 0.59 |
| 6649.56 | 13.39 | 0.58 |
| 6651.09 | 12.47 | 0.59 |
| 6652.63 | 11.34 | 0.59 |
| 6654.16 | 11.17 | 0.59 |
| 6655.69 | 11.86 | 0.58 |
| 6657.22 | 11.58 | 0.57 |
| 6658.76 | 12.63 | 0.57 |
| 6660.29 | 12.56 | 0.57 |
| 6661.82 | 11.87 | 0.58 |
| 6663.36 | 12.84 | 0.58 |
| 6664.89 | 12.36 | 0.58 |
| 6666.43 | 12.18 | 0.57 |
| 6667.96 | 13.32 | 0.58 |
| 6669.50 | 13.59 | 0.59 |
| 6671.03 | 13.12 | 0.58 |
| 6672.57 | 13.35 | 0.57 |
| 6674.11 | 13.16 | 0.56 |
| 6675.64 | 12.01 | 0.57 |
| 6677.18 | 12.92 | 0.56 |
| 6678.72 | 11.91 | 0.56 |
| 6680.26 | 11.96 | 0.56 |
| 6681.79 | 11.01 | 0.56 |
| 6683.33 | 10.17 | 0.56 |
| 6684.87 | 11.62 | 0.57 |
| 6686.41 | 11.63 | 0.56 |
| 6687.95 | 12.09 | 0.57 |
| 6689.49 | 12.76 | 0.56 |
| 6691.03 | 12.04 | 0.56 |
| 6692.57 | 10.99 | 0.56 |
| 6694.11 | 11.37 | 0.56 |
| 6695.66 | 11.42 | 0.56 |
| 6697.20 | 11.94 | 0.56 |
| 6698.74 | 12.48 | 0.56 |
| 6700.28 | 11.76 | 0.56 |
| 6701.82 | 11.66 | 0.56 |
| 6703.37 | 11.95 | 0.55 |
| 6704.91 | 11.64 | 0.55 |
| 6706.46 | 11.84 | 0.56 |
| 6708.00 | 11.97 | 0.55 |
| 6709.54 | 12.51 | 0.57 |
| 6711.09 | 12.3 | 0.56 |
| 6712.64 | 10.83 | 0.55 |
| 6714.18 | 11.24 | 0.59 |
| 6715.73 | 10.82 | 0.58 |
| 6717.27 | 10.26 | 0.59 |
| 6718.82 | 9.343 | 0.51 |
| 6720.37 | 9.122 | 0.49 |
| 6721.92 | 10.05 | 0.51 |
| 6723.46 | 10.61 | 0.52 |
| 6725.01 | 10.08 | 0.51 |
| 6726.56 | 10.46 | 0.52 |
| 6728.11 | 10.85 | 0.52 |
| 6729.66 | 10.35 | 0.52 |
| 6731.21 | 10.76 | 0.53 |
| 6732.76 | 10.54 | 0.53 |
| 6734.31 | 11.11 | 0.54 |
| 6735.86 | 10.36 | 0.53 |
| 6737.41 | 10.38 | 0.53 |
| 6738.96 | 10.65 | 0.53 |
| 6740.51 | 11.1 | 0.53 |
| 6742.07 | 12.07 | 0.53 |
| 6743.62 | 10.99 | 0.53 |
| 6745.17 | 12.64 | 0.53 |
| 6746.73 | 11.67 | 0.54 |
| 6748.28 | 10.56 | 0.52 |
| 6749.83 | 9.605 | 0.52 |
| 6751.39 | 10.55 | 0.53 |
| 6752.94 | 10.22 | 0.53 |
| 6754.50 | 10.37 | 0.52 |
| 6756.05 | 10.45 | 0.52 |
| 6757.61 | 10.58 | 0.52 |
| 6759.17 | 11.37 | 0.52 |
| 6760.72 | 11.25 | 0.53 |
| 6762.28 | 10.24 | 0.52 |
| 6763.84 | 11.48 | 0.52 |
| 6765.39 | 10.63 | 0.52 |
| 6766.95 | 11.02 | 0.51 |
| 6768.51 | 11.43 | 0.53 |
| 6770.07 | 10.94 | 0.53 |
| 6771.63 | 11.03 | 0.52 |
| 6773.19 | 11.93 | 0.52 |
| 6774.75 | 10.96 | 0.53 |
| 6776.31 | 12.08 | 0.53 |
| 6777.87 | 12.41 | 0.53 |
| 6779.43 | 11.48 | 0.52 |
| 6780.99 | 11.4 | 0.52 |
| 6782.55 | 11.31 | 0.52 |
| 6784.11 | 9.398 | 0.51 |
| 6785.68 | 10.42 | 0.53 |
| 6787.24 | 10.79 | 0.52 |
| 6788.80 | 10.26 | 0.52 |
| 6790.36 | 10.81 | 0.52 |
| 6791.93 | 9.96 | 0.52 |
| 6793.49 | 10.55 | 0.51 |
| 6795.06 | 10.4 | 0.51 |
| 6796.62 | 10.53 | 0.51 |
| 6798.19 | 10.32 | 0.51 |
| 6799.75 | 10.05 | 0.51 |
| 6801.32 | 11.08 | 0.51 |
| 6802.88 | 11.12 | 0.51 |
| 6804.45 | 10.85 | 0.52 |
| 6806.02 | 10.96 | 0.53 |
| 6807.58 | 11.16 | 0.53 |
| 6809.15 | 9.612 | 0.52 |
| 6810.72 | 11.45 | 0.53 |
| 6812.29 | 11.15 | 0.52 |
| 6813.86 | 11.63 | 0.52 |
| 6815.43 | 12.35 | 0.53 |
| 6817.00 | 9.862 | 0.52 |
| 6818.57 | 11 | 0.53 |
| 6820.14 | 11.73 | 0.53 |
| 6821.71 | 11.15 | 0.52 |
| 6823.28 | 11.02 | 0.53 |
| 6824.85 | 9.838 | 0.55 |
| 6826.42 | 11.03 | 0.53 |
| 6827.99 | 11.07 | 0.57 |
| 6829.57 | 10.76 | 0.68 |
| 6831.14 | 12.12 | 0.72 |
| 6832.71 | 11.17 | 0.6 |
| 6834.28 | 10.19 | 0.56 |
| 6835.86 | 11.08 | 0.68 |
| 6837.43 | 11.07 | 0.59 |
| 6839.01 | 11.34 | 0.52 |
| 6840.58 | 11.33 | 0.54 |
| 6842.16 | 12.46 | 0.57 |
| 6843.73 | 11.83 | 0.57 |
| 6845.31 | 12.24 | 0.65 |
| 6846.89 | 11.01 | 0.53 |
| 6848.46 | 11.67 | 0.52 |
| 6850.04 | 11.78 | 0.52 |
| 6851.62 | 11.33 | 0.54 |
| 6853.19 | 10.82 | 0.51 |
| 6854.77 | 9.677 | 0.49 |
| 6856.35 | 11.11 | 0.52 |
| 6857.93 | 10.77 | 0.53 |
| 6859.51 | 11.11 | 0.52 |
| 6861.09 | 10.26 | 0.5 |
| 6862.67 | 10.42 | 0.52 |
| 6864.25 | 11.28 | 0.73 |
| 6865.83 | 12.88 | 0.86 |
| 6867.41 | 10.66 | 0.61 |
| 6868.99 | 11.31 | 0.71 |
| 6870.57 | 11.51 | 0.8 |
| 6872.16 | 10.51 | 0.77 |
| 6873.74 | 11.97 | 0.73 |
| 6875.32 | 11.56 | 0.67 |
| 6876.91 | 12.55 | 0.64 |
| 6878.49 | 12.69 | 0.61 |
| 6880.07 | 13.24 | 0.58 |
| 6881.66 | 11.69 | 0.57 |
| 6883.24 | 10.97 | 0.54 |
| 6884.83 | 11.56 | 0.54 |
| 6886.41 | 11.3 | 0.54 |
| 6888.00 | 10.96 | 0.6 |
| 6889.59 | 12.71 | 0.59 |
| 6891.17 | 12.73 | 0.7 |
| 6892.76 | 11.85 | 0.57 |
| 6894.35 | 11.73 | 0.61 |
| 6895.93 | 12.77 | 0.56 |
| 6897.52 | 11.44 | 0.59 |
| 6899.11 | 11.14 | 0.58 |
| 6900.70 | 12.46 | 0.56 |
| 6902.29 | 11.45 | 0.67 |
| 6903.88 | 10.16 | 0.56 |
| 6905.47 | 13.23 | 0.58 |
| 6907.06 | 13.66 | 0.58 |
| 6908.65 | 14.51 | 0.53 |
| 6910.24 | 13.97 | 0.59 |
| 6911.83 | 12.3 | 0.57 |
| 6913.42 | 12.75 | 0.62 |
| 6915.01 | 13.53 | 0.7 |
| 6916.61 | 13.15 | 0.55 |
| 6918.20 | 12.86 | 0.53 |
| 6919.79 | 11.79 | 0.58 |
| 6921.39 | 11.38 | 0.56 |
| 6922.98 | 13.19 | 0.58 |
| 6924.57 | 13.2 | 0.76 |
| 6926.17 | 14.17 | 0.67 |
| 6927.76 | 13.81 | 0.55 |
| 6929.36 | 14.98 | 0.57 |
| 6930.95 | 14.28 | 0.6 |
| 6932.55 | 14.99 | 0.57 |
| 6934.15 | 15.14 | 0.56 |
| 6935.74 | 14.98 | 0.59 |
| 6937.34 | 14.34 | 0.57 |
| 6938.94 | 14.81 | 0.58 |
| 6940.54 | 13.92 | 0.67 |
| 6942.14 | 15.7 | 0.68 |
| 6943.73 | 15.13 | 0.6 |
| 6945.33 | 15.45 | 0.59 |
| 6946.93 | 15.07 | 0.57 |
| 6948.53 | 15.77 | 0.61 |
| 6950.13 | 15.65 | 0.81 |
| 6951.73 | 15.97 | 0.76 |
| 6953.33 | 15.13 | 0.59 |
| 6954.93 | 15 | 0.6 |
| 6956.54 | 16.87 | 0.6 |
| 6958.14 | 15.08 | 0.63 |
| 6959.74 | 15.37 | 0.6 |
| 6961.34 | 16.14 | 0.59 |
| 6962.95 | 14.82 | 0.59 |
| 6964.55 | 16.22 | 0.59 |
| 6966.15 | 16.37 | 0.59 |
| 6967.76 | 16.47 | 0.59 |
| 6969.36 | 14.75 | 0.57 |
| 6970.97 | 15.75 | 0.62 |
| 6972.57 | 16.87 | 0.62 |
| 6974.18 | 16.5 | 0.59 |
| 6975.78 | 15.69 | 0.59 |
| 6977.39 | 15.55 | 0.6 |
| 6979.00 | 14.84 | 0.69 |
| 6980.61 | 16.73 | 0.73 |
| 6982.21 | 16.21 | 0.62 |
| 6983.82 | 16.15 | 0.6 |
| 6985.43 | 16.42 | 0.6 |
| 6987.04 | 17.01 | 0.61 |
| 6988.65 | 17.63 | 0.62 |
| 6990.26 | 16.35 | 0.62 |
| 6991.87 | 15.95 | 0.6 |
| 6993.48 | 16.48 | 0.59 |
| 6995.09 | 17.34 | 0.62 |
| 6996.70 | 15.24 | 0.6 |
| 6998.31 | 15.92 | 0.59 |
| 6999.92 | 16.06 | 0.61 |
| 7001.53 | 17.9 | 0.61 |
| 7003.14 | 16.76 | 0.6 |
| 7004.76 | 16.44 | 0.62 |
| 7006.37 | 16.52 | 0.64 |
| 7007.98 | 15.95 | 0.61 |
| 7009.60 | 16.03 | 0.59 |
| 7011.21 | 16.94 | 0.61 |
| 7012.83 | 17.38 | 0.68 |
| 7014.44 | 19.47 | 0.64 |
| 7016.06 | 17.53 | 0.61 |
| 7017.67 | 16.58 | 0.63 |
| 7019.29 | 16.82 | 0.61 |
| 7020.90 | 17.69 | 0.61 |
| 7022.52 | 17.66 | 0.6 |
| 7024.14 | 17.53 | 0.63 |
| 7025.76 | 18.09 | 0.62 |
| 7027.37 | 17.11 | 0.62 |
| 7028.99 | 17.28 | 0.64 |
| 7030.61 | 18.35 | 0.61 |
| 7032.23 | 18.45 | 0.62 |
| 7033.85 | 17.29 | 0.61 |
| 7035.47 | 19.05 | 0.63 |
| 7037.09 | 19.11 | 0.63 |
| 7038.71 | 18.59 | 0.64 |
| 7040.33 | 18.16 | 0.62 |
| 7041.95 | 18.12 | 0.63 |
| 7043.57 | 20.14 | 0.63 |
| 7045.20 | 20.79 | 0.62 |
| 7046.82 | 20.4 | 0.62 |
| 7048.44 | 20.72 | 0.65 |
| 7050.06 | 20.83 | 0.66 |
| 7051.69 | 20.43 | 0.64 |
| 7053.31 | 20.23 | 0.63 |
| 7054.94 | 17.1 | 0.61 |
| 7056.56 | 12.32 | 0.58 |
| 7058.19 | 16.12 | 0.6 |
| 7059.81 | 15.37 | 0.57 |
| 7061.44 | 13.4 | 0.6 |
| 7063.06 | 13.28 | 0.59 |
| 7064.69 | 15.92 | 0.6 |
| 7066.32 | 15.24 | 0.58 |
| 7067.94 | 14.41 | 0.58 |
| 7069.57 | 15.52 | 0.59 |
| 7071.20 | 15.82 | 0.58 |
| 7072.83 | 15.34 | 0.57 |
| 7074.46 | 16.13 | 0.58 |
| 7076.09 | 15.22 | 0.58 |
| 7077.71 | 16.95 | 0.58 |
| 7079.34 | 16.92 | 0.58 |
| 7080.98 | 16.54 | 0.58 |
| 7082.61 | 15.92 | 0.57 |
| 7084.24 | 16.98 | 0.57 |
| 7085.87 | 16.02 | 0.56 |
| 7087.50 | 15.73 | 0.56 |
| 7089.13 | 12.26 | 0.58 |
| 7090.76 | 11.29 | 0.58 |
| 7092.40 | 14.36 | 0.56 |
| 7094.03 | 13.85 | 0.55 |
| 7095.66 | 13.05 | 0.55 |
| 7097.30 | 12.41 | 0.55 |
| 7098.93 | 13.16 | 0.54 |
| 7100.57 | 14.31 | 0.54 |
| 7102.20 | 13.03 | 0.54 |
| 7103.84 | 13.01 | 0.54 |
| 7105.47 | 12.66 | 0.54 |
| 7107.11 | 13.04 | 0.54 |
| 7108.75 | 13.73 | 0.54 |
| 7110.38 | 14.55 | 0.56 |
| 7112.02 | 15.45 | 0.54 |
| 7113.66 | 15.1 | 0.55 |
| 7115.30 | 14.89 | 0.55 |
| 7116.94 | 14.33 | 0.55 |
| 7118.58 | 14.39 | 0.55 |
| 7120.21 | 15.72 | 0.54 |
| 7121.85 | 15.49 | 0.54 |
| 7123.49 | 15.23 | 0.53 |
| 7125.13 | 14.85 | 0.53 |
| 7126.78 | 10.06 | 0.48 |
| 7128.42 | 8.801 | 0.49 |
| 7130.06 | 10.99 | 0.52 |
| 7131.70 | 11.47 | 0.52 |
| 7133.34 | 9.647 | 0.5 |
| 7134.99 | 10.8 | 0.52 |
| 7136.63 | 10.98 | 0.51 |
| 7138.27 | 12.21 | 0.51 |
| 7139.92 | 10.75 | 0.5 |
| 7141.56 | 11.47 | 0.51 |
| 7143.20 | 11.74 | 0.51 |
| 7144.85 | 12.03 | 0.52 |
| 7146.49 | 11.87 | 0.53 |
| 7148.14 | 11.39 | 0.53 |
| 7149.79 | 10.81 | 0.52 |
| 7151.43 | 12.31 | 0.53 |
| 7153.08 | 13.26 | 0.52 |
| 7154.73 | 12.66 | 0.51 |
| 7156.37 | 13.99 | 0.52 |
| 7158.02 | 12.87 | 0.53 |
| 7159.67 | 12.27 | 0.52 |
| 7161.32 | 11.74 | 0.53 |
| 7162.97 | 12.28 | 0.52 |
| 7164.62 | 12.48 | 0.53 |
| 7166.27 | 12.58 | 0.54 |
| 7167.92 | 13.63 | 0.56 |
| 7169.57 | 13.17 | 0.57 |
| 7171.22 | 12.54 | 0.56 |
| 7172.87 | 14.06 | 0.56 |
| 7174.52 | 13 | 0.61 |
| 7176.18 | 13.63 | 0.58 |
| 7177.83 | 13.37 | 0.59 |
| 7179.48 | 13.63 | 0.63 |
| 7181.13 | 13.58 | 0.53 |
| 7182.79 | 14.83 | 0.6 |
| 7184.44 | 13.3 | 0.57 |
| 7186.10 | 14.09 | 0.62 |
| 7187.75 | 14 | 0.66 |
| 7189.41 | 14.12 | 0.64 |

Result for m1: 0.08 mag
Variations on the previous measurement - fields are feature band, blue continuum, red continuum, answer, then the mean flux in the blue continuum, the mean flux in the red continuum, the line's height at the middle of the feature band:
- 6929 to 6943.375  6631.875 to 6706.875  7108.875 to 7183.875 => -0.169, 12.5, 12.8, 12.7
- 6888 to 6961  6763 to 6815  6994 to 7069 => 0.061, 10.9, 17.3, 14.5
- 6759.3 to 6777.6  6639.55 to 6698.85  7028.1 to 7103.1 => 0.190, 12.4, 16.3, 13.4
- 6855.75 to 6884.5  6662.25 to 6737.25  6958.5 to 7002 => 0.243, 11.5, 16.2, 14.3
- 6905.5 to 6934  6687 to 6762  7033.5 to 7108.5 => 0.029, 11.1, 16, 13.8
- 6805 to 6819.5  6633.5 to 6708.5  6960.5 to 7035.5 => 0.280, 12.4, 16.7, 14.3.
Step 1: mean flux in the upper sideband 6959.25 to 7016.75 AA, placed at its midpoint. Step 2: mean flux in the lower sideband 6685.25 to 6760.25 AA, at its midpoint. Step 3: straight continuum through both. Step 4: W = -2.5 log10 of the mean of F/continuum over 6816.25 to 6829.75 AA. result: 0.21 mag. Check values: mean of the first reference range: 11.1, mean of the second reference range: 16.4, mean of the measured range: 10.8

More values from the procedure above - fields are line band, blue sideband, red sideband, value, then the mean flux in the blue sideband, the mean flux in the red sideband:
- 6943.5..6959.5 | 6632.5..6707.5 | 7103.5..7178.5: -0.22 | 12.4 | 12.8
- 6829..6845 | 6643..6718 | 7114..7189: 0.09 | 12.1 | 12.8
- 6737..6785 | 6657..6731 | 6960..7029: 0.16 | 11.7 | 16.6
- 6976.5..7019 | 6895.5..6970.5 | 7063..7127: -0.16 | 14.2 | 14.6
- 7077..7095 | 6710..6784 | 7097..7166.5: -0.21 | 10.9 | 12.7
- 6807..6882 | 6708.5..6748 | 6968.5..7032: 0.18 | 10.8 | 16.7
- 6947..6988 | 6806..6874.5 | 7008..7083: -0.07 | 11.2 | 17.3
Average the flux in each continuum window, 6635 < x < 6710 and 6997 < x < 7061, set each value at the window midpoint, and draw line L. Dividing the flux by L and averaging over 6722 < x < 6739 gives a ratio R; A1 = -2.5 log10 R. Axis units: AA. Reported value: 0.25 mag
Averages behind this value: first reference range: 12.4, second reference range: 17.7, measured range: 10.5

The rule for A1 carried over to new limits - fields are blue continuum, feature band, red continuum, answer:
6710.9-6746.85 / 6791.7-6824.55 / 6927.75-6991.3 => 0.15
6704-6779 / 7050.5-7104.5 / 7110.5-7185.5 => -0.21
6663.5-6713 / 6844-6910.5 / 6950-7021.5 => 0.25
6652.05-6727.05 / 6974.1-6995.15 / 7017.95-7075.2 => 0.01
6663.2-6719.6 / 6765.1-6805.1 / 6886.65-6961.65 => 0.16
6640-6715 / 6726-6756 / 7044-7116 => 0.18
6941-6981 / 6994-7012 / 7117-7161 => -0.11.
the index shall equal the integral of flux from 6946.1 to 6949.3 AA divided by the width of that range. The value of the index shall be 15.4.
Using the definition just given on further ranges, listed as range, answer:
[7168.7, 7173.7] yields 13.3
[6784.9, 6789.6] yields 10.5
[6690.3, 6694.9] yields 11.4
